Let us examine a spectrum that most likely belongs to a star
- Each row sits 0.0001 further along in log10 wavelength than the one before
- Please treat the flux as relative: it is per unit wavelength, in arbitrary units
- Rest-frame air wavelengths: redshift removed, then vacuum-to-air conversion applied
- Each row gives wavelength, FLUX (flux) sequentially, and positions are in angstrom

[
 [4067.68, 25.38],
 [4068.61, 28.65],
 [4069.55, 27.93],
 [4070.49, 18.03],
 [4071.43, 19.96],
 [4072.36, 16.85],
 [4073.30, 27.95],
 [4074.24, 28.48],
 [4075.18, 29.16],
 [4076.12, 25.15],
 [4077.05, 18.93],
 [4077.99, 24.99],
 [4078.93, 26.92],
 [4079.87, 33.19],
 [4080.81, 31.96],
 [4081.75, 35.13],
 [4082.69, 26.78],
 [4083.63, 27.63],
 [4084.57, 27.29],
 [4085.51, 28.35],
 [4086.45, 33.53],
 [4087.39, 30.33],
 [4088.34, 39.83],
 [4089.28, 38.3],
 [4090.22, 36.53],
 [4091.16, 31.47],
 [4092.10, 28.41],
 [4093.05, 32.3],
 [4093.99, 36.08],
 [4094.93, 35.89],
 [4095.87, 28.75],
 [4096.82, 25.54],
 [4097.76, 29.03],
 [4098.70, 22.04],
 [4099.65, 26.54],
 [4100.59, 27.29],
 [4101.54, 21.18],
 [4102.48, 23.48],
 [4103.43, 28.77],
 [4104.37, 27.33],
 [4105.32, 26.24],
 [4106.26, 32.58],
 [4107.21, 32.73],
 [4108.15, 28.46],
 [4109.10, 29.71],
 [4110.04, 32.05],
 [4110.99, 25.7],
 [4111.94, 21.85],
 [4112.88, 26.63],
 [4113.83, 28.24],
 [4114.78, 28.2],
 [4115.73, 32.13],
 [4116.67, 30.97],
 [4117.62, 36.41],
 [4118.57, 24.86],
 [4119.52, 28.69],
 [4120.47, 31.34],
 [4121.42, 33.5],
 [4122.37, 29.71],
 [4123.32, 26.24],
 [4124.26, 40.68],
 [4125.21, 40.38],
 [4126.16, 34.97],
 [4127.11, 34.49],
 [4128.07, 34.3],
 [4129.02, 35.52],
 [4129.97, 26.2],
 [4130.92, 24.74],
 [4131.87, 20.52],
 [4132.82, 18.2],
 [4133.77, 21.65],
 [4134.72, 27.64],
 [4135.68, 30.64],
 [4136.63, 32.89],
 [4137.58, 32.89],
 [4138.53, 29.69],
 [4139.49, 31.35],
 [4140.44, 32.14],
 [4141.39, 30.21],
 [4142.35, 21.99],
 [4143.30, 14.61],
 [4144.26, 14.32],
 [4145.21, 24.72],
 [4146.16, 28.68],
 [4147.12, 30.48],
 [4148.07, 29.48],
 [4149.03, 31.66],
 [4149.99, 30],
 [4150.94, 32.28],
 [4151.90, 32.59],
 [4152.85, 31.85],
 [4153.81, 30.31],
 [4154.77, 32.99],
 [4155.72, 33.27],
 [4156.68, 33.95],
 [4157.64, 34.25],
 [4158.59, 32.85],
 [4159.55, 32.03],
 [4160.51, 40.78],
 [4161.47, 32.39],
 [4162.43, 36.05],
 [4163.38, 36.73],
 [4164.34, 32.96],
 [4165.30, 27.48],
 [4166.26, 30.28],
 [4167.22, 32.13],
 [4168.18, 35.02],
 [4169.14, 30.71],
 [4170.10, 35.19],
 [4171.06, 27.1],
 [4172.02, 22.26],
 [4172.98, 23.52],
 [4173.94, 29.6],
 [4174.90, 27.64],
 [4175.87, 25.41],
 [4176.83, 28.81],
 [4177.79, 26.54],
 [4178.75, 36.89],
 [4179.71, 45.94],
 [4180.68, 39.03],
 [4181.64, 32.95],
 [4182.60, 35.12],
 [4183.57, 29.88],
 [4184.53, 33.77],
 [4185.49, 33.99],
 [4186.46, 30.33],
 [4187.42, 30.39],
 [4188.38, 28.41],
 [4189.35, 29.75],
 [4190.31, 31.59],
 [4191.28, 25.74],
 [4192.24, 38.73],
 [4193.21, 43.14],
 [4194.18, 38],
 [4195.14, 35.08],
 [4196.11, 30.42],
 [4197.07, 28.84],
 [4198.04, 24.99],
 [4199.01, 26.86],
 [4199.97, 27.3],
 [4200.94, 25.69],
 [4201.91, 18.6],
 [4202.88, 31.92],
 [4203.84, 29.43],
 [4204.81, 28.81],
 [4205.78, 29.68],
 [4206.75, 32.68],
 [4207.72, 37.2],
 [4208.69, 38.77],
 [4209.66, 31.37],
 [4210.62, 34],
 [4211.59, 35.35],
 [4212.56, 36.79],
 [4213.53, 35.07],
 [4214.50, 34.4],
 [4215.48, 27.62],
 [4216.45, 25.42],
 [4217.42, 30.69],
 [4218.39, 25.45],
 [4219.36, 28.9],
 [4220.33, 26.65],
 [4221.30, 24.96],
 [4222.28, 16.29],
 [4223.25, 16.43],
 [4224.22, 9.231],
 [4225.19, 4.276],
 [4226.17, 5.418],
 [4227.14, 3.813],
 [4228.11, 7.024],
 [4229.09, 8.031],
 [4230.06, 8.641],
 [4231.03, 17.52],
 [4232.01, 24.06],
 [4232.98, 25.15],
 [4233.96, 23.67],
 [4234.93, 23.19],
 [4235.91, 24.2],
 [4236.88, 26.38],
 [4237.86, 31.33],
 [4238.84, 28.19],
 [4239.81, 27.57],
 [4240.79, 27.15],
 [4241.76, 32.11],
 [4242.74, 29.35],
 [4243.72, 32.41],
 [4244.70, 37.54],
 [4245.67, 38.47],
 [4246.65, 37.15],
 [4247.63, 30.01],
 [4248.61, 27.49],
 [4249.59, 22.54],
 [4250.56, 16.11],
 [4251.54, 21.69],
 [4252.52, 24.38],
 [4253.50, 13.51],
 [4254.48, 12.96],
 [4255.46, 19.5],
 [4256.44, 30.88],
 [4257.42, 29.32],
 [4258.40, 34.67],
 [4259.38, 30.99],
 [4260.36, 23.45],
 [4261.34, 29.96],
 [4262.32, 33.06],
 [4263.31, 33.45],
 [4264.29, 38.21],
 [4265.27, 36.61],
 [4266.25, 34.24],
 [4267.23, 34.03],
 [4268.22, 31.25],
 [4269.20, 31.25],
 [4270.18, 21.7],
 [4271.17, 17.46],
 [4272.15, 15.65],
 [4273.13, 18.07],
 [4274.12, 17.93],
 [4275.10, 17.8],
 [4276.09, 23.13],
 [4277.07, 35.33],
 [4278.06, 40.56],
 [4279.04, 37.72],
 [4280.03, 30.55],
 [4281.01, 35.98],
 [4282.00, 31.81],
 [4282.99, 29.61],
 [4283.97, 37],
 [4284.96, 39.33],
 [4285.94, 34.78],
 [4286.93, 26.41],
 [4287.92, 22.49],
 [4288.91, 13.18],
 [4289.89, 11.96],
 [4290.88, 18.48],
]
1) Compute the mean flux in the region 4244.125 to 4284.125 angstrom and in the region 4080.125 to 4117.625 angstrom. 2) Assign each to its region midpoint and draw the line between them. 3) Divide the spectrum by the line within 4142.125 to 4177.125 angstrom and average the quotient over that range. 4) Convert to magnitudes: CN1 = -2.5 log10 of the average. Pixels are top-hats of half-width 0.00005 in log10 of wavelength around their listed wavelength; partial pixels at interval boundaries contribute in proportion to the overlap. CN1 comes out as -0.03 mag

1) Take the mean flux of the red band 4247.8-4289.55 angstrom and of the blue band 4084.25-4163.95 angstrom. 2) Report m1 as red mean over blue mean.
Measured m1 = 0.92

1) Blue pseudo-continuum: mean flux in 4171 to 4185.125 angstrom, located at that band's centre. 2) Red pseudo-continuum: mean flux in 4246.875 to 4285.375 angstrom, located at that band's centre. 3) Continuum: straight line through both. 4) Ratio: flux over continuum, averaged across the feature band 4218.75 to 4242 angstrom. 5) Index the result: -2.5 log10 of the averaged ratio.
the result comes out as 0.438 mag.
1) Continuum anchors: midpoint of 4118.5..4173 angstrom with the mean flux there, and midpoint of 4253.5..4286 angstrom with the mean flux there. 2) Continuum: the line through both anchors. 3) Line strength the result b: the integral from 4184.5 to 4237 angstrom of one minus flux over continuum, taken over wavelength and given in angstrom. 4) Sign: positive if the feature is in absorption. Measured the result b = 5.95 angstrom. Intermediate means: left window 30.2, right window 29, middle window 26.3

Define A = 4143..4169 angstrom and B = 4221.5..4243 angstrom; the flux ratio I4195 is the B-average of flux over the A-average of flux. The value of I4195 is 0.61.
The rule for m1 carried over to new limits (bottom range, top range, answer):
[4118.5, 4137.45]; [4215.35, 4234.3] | 0.59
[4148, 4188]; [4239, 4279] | 0.87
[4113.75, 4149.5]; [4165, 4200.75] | 1.08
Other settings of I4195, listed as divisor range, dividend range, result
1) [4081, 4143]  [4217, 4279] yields 0.83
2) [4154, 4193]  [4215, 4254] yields 0.71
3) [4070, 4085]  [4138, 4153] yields 1.06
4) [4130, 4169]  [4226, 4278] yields 0.85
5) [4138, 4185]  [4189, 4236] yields 0.84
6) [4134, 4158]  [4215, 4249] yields 0.79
